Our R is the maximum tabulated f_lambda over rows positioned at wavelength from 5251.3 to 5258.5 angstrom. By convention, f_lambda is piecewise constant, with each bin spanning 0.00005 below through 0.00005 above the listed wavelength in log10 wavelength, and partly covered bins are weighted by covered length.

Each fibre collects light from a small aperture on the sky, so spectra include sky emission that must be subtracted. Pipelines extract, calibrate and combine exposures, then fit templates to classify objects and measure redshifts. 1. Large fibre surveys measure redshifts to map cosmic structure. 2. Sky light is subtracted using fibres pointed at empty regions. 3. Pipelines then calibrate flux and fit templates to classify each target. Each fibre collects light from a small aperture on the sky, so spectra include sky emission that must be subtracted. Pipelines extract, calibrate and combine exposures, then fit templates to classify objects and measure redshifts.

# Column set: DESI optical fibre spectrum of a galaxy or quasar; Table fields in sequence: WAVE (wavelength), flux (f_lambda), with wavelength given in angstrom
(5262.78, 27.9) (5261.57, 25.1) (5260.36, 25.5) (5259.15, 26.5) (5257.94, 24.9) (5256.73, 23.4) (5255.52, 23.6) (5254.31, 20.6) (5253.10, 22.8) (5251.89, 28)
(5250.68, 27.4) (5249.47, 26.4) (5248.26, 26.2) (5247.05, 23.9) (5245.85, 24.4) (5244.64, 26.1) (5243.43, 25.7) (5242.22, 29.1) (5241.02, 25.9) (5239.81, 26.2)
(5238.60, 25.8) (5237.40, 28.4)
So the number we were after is 28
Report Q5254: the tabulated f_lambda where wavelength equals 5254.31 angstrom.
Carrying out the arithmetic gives 20.6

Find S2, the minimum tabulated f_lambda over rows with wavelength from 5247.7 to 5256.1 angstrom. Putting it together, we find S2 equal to 20.6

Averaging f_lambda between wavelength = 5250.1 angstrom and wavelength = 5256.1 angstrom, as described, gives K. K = 24.5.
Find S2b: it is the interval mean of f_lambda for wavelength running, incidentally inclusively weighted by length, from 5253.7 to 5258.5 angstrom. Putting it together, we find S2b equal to 23.1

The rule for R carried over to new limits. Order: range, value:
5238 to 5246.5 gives 29.1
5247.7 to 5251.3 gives 27.4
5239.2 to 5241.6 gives 26.2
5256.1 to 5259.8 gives 26.5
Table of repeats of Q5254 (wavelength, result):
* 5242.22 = 29.1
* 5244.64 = 26.1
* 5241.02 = 25.9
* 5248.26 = 26.2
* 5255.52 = 23.6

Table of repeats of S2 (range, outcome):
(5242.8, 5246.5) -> 24.4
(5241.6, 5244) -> 25.7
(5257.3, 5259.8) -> 24.9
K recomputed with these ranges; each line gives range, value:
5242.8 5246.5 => 25.4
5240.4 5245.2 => 26.7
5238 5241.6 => 25.9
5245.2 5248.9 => 24.9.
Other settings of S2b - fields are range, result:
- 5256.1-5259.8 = 24.9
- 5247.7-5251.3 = 26.7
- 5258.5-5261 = 26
